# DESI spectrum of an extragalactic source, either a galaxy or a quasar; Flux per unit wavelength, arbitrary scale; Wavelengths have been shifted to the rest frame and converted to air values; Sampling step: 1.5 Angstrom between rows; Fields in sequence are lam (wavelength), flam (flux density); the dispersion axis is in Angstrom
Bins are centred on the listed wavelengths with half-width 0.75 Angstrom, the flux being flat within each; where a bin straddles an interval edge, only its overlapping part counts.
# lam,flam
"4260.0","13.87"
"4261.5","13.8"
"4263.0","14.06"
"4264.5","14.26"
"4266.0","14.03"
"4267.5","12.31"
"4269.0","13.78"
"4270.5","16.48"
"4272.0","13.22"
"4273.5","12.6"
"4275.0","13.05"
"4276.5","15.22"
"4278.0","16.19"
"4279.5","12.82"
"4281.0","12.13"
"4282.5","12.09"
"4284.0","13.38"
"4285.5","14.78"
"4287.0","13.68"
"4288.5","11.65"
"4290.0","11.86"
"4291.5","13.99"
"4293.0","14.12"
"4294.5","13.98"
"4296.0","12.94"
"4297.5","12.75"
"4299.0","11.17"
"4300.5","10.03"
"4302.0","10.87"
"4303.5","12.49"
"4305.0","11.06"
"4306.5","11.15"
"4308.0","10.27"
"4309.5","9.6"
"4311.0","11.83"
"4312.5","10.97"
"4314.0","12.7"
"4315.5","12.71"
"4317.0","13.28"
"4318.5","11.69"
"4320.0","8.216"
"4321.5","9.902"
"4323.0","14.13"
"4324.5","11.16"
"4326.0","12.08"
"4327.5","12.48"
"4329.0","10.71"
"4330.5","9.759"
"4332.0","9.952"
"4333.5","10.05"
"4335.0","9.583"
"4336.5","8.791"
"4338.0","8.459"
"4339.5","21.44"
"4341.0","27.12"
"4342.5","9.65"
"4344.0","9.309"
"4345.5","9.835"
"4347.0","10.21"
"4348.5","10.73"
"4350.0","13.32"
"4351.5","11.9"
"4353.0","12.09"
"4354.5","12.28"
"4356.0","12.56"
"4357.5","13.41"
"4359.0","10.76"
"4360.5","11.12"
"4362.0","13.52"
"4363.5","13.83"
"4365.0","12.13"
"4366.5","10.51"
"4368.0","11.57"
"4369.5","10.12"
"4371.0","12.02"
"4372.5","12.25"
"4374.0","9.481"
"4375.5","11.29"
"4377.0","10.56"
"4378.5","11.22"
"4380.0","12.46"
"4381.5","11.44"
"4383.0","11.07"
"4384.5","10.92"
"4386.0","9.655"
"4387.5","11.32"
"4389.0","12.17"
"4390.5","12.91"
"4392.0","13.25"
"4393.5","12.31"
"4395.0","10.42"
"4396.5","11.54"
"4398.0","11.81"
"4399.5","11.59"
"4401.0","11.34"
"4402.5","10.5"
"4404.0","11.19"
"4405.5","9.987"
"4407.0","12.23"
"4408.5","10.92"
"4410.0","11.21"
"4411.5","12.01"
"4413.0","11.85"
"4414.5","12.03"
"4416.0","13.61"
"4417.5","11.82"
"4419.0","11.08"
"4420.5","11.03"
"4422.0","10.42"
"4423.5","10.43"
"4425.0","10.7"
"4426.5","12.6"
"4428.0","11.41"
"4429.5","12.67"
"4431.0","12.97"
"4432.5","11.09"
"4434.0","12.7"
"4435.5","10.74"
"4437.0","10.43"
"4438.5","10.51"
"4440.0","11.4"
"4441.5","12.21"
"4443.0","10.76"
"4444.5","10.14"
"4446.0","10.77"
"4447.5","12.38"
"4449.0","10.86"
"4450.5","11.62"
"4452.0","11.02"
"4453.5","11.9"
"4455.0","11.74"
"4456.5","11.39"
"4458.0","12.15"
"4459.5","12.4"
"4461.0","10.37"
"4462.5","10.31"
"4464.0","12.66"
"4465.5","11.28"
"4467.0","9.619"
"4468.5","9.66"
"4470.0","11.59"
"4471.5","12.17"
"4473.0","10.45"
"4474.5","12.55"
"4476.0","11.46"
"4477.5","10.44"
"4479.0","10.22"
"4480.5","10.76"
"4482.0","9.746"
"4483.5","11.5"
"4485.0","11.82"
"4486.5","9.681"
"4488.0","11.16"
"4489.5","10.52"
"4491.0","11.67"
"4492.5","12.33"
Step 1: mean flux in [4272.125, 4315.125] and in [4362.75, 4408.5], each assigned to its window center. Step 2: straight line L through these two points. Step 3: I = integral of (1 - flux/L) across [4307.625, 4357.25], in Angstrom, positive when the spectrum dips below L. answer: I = 0.9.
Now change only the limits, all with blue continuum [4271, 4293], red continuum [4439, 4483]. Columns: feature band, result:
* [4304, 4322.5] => 2.61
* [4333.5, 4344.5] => -0.57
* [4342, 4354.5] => 1.57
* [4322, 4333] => 1.23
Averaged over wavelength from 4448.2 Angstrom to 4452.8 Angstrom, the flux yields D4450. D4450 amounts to 11.2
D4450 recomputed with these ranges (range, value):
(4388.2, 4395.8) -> 12.2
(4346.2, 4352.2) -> 11.5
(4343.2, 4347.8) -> 9.79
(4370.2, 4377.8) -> 11.1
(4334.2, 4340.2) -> 12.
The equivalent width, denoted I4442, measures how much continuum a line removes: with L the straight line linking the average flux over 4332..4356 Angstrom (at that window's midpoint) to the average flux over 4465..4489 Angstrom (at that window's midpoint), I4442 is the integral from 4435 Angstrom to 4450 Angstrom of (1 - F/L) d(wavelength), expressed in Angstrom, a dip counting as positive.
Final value 0.3 Angstrom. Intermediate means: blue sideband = 12.3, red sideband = 10.9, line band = 11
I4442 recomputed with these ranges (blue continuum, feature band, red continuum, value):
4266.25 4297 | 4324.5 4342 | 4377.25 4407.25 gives -0.2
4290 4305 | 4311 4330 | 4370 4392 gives 0.7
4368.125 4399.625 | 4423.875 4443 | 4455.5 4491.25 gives -0.6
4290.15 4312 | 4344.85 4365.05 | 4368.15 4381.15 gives -1.1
